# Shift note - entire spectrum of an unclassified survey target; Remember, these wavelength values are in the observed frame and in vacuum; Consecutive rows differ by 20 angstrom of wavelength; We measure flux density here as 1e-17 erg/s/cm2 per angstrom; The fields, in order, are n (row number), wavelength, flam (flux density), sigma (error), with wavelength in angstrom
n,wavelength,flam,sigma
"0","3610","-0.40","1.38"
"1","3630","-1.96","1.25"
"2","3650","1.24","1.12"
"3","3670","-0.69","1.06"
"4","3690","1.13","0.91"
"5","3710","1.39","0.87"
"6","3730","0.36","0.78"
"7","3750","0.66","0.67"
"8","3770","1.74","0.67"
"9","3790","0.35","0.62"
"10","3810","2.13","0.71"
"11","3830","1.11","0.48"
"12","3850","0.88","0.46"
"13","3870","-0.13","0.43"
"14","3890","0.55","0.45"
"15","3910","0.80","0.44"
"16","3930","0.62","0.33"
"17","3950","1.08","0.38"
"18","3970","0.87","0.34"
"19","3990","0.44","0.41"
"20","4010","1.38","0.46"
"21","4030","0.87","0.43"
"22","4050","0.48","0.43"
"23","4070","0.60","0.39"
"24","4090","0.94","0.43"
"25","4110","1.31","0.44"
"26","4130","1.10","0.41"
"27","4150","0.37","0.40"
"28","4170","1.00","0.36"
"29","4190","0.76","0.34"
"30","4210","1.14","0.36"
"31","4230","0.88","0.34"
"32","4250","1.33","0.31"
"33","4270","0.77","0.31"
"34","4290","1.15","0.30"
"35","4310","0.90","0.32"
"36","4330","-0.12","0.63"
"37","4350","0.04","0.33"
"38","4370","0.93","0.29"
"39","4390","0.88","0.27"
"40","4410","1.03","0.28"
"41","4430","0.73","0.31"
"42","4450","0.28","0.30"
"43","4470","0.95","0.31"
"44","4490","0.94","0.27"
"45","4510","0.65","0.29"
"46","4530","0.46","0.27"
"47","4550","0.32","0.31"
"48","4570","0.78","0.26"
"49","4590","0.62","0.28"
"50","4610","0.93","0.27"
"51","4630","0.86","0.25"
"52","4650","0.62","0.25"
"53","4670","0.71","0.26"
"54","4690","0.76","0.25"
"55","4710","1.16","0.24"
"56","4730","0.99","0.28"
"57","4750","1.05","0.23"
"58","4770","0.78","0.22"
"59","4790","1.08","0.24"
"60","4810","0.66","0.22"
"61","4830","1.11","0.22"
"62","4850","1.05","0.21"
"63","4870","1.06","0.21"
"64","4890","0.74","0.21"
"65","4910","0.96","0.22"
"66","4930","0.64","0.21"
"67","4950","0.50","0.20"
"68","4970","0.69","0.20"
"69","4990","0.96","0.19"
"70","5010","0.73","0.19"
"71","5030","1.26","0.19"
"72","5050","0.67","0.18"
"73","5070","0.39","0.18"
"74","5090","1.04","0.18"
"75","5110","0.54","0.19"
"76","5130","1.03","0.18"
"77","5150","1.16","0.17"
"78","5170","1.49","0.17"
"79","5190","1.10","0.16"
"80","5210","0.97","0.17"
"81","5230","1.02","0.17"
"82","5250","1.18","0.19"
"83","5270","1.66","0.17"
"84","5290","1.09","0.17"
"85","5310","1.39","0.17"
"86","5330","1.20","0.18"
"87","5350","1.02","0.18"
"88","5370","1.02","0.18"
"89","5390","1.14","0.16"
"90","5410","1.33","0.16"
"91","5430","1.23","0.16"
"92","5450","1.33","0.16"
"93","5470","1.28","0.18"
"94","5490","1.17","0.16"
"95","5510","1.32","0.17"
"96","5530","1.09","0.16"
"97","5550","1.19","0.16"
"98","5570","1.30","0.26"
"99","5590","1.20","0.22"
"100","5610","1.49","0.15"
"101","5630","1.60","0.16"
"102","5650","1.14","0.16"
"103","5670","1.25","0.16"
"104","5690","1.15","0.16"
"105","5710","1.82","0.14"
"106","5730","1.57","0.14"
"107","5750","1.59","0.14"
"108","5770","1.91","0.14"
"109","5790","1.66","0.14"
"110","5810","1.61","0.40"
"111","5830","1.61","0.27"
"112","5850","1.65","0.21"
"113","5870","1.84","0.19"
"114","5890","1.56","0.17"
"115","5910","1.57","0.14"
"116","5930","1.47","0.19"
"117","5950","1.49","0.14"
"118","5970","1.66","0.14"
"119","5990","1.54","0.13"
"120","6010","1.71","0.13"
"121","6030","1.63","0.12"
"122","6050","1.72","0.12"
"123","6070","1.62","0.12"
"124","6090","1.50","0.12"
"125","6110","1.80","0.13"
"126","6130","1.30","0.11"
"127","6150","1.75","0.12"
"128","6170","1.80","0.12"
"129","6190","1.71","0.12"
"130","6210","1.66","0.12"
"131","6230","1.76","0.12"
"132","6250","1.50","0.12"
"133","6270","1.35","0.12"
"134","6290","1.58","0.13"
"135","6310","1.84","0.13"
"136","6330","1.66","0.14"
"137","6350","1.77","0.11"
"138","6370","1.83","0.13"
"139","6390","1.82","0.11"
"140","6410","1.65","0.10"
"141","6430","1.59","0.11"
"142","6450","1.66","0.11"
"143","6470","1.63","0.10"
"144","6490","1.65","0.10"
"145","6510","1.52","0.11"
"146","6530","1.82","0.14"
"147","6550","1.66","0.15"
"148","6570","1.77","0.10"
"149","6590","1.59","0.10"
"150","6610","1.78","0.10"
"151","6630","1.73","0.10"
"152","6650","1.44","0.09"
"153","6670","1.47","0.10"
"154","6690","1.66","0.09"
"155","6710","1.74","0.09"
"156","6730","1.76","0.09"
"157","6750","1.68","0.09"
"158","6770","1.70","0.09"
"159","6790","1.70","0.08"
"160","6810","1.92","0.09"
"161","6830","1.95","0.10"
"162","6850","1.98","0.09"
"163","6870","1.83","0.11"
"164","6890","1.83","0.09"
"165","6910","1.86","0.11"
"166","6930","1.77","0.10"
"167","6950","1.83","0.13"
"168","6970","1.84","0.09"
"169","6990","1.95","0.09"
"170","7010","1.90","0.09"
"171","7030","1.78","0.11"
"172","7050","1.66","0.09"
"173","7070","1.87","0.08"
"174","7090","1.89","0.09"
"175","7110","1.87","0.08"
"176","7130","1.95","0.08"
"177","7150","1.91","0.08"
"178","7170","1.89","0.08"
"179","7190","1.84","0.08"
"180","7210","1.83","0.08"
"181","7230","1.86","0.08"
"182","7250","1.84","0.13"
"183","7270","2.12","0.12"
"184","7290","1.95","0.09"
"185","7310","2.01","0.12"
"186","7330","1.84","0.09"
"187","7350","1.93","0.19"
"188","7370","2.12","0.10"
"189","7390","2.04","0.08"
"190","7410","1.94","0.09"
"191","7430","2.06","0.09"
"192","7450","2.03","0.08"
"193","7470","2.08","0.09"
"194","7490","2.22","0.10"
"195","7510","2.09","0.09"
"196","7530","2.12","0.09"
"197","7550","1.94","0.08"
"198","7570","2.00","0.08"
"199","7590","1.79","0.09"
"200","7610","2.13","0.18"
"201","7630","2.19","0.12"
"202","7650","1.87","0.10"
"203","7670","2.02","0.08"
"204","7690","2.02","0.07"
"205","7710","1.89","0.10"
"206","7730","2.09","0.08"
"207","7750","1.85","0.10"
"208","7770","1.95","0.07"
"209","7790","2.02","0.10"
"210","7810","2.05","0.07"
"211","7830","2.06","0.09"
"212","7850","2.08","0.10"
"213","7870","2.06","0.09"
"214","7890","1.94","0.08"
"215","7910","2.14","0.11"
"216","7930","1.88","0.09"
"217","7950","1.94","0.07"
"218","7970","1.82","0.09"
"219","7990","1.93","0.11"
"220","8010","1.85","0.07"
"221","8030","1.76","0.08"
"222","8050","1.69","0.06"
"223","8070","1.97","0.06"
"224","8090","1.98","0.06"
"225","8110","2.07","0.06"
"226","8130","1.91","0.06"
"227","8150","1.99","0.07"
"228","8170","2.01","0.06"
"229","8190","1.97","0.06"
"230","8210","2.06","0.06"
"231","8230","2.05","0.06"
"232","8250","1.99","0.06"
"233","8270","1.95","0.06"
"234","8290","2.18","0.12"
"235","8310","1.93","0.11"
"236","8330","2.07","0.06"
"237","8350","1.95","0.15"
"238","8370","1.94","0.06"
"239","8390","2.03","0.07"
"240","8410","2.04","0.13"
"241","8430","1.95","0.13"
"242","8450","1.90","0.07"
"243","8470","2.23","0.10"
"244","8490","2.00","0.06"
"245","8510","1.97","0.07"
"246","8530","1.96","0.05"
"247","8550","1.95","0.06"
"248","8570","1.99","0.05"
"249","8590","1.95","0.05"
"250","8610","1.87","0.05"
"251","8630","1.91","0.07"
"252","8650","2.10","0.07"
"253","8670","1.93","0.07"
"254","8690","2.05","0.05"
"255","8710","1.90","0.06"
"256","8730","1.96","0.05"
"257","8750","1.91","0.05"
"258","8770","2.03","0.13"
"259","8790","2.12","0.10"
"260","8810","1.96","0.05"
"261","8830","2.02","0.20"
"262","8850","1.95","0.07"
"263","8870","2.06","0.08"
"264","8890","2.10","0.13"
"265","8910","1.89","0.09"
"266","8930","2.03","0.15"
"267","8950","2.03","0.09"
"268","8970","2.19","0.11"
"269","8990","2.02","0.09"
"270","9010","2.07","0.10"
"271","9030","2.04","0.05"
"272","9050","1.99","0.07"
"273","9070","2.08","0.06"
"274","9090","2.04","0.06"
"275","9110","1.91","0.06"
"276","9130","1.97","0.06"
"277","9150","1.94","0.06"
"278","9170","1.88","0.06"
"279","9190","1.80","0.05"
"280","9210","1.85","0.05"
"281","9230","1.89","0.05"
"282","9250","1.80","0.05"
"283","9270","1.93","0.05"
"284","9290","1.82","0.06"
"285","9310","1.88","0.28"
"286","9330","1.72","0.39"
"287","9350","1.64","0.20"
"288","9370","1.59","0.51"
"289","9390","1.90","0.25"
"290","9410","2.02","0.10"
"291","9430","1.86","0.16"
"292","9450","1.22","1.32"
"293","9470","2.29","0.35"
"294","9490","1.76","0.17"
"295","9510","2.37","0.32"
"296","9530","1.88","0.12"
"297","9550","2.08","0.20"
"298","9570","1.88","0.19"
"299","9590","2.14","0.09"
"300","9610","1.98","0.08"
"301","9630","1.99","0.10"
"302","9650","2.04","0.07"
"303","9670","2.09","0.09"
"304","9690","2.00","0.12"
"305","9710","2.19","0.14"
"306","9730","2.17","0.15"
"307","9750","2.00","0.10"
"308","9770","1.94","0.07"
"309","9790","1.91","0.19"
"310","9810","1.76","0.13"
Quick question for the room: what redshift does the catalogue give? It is 0.29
